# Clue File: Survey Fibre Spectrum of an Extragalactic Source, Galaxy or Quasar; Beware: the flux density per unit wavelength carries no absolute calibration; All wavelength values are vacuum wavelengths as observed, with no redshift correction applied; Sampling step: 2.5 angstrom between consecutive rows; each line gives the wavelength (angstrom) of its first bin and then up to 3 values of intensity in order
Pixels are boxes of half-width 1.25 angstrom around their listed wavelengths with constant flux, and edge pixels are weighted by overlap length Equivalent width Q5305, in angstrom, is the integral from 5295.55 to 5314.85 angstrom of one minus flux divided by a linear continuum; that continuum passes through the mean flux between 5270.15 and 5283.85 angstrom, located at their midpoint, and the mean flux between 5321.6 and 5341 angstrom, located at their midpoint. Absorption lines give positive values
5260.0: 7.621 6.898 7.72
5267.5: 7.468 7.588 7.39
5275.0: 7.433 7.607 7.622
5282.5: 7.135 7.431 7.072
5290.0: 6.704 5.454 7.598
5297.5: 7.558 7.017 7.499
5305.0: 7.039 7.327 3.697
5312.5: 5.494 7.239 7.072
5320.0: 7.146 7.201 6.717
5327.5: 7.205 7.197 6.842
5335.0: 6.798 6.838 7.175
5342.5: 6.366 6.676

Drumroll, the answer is 1.65 angstrom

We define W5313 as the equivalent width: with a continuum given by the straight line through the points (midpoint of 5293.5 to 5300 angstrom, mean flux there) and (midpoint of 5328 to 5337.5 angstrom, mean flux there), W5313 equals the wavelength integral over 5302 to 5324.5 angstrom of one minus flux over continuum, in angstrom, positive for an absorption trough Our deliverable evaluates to 1.8 angstrom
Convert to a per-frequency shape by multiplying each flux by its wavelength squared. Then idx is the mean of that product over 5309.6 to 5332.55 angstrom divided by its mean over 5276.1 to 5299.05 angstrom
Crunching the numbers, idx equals 0.9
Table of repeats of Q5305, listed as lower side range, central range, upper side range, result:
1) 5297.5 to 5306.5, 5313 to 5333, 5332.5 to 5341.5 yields 0.0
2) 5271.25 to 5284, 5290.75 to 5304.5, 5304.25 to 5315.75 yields -0.9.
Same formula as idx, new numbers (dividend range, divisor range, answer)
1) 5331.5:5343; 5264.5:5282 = 0.93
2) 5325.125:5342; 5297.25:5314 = 1.09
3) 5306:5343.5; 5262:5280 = 0.91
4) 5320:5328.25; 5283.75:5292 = 1.03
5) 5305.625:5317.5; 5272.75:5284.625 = 0.83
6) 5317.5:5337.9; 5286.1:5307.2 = 1.01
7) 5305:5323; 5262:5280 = 0.88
